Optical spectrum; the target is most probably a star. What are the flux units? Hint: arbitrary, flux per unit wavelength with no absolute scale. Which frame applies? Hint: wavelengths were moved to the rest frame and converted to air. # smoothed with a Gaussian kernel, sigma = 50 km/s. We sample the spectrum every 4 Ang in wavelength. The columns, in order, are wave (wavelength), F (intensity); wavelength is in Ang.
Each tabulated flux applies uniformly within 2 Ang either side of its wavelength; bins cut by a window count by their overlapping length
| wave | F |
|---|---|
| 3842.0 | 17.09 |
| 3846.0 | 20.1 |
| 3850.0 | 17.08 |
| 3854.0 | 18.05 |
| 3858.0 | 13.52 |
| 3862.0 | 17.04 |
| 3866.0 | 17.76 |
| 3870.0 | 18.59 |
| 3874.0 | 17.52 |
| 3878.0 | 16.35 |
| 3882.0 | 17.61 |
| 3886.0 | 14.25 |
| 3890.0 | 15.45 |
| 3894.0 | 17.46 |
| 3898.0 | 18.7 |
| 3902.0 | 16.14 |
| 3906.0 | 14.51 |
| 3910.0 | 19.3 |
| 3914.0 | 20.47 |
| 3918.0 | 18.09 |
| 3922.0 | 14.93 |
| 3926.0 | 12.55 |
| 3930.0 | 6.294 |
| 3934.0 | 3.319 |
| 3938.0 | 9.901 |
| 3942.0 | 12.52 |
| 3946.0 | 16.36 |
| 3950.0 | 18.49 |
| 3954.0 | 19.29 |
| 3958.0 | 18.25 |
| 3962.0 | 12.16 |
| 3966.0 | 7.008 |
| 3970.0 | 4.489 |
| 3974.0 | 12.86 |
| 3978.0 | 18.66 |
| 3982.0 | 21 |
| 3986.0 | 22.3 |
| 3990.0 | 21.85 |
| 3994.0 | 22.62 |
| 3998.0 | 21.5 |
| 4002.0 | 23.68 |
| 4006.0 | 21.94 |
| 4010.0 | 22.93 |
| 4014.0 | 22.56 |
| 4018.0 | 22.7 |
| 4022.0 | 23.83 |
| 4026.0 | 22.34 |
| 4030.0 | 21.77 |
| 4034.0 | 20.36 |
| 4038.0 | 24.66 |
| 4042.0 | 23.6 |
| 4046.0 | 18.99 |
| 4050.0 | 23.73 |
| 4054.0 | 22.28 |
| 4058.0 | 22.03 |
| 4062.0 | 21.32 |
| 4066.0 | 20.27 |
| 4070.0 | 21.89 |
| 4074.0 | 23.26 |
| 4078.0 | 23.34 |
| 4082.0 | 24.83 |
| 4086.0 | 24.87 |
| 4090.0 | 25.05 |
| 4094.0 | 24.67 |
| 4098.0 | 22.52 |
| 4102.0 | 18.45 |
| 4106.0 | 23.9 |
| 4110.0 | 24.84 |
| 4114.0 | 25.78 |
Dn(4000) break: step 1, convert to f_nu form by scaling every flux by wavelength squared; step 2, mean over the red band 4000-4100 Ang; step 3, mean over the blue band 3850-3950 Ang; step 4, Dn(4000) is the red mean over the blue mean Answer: 1.6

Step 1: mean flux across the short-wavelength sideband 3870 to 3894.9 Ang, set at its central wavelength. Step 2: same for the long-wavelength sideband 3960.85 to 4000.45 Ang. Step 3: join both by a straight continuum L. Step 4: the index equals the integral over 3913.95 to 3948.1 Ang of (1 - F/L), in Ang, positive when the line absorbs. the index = 8.9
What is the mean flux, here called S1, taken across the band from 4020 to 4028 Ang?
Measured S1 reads 23.1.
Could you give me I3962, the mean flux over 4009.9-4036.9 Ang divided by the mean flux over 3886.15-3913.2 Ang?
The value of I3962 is 1.3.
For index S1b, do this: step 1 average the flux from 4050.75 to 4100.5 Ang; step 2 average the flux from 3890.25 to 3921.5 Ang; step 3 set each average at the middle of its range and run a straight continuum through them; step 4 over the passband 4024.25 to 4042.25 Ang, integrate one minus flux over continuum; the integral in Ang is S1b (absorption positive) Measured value -0.7 Ang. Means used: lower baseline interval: 17.5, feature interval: 22.4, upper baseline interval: 23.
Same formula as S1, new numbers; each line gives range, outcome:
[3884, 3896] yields 15.7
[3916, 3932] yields 13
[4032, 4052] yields 22.3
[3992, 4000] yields 22.1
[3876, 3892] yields 15.9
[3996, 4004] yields 22.6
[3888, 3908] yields 16.5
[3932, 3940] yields 6.61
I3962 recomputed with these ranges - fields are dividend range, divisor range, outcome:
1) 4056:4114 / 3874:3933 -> 1.47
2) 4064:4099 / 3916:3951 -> 1.90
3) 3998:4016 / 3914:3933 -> 1.71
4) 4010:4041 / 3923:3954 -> 1.89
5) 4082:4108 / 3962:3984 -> 1.83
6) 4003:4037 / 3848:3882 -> 1.32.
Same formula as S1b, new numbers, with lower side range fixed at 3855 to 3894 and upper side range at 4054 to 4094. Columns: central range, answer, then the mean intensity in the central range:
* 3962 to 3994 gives 6.9 Ang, 15.7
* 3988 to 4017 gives -2.4 Ang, 22.4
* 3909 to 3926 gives 0.4 Ang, 17.5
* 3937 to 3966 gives 6.3 Ang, 14.9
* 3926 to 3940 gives 8.4 Ang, 7.37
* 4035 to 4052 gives -0.4 Ang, 22.6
